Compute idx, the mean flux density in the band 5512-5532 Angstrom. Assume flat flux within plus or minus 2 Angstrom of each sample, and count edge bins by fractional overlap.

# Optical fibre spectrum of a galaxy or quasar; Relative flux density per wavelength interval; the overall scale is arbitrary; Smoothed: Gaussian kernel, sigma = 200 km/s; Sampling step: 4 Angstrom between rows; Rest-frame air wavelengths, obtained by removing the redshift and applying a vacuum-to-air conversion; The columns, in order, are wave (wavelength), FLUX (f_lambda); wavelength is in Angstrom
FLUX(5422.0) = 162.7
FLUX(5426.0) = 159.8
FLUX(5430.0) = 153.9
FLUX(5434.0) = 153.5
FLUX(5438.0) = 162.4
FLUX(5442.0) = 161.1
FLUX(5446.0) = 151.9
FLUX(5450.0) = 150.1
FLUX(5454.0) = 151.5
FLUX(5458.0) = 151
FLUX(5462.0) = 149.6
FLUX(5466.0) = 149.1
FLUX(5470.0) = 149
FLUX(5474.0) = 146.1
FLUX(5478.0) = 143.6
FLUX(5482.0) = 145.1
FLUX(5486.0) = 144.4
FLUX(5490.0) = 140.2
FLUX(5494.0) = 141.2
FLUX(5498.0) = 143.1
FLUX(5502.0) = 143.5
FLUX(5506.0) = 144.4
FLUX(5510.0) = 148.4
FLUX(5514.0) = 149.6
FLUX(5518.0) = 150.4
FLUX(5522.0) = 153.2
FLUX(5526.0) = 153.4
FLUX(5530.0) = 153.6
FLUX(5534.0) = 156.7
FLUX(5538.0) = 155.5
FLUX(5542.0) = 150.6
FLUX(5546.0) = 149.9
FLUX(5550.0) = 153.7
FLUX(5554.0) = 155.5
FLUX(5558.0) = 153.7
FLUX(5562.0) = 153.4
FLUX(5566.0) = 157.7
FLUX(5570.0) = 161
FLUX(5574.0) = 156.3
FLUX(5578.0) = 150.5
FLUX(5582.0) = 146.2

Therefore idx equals 152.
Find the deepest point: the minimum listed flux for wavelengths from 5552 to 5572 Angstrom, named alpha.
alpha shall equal 153.4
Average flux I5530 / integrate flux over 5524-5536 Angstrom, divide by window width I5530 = 155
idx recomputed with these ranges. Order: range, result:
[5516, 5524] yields 152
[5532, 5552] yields 153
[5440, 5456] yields 154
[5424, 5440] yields 157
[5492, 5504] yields 143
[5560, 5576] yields 157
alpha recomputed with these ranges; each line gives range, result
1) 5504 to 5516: 144.4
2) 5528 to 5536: 153.6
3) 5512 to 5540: 149.6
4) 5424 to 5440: 153.5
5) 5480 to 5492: 140.2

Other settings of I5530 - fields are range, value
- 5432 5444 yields 159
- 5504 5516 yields 147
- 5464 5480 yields 147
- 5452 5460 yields 151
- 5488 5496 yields 141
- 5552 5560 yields 155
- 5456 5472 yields 150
